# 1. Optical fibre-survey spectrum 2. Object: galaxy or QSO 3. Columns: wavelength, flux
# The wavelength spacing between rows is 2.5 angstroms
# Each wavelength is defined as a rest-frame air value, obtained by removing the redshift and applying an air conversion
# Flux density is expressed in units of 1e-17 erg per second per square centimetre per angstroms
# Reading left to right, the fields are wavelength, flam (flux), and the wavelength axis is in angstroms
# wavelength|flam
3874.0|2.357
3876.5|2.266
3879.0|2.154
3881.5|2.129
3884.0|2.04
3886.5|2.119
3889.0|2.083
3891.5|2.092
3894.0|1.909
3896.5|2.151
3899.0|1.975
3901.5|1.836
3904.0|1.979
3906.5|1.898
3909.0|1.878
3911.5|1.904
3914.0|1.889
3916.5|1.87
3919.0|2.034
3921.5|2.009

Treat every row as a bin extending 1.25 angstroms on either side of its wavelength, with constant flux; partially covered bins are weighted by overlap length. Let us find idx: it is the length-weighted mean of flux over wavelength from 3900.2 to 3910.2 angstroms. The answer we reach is 1.9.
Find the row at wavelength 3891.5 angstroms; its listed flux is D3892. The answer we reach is 2.092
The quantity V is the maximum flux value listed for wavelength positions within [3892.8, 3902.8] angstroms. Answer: 2.151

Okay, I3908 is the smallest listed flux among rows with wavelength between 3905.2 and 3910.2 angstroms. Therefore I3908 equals 1.878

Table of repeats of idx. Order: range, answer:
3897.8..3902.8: 1.91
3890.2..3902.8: 1.99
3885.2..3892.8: 2.1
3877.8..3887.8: 2.11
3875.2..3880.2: 2.21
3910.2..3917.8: 1.89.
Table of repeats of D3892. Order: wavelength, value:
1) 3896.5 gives 2.151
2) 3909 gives 1.878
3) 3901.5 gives 1.836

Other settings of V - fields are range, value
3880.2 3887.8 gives 2.129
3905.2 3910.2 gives 1.898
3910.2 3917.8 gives 1.904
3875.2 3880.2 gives 2.266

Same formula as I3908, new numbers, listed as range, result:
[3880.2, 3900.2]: 1.909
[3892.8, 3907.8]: 1.836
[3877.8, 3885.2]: 2.04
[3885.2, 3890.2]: 2.083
